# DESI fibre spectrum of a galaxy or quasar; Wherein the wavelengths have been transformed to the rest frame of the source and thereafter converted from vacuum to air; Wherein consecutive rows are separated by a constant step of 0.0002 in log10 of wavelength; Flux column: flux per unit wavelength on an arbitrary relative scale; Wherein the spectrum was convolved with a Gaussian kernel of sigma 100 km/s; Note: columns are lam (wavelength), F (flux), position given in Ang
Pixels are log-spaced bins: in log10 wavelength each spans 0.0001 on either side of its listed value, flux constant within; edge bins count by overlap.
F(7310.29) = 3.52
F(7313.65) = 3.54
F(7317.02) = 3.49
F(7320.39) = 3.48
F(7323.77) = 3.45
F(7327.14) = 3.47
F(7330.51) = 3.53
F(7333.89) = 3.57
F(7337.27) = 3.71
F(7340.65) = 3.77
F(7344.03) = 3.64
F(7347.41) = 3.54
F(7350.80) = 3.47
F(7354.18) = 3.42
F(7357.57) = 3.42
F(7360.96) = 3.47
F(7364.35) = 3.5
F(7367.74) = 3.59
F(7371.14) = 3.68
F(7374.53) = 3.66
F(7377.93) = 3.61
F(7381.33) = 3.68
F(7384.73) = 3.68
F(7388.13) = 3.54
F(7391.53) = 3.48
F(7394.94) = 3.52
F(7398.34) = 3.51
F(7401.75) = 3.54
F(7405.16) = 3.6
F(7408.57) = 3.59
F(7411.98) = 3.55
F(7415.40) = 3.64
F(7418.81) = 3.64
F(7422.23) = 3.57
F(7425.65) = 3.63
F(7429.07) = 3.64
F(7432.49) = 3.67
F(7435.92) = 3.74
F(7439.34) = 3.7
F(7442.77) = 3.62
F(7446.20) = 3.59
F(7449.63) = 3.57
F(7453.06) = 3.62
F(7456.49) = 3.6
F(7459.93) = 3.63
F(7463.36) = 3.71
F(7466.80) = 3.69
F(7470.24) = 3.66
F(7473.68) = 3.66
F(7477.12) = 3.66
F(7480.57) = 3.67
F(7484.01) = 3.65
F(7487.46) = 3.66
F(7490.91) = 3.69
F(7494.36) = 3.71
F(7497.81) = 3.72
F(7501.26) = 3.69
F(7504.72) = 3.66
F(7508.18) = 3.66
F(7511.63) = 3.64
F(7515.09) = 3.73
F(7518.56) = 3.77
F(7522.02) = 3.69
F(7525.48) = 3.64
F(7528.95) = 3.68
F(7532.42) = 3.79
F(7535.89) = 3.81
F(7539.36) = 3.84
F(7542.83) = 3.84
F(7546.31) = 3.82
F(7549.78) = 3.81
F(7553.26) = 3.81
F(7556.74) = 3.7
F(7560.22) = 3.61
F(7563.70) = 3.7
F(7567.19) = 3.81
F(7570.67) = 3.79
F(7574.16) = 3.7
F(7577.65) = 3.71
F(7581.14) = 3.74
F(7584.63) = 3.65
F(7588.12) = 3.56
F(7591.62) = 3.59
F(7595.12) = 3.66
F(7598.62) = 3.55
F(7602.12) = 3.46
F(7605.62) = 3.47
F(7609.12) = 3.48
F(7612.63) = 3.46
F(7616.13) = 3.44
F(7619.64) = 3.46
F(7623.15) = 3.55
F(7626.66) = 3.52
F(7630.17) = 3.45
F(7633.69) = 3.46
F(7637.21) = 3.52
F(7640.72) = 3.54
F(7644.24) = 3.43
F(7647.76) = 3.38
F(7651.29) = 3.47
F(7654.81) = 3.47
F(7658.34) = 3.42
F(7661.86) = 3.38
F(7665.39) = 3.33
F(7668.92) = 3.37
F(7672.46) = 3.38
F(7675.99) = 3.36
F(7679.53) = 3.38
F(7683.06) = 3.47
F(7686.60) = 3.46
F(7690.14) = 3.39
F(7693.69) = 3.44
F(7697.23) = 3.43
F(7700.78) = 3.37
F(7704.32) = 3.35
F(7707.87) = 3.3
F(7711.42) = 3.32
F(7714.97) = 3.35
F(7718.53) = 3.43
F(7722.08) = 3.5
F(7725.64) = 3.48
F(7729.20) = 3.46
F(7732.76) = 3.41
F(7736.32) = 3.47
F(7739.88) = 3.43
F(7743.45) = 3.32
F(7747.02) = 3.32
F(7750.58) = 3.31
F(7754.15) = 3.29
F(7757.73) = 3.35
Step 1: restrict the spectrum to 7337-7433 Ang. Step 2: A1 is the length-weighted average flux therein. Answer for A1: 3.58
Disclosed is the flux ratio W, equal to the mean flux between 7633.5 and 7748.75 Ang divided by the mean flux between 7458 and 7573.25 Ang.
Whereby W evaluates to 0.9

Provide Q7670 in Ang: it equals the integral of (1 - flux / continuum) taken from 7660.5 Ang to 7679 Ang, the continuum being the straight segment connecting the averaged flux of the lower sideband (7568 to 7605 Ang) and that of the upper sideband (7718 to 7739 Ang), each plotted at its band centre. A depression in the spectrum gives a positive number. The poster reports 0.9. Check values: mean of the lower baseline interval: 3.64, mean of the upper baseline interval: 3.46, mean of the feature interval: 3.36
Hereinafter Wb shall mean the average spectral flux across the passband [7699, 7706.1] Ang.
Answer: 3.36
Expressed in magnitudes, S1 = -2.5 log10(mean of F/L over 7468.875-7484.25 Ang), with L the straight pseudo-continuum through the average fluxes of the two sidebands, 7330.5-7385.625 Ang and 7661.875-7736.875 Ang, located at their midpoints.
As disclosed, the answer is -0.04 mag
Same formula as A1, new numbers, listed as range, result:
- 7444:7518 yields 3.66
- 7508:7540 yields 3.72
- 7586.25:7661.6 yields 3.49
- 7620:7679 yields 3.44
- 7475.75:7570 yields 3.72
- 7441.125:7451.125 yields 3.59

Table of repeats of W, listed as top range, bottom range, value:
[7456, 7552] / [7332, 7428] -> 1.04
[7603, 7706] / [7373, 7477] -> 0.95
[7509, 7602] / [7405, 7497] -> 1.02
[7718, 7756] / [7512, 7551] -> 0.90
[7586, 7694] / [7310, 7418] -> 0.97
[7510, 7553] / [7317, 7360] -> 1.06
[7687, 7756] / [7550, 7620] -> 0.94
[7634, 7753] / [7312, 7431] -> 0.96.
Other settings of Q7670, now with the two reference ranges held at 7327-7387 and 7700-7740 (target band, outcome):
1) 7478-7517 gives -1.8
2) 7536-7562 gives -2.2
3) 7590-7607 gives -0.4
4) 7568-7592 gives -1.5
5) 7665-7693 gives 0.2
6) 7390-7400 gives 0.2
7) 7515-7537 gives -1.4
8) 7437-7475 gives -1.2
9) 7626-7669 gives 0.0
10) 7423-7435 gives -0.3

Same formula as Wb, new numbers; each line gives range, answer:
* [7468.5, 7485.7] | 3.66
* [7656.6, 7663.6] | 3.4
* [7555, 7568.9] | 3.7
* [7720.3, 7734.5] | 3.46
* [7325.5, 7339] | 3.57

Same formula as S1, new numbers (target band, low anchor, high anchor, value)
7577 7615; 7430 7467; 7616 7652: -0.02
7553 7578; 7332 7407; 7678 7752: -0.08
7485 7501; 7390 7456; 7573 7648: -0.03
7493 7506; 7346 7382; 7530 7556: 0.01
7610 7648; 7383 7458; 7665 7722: -0.01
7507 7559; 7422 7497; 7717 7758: -0.05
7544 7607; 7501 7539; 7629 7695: -0.02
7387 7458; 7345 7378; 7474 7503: 0.00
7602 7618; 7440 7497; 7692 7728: 0.01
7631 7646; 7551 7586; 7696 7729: 0.02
